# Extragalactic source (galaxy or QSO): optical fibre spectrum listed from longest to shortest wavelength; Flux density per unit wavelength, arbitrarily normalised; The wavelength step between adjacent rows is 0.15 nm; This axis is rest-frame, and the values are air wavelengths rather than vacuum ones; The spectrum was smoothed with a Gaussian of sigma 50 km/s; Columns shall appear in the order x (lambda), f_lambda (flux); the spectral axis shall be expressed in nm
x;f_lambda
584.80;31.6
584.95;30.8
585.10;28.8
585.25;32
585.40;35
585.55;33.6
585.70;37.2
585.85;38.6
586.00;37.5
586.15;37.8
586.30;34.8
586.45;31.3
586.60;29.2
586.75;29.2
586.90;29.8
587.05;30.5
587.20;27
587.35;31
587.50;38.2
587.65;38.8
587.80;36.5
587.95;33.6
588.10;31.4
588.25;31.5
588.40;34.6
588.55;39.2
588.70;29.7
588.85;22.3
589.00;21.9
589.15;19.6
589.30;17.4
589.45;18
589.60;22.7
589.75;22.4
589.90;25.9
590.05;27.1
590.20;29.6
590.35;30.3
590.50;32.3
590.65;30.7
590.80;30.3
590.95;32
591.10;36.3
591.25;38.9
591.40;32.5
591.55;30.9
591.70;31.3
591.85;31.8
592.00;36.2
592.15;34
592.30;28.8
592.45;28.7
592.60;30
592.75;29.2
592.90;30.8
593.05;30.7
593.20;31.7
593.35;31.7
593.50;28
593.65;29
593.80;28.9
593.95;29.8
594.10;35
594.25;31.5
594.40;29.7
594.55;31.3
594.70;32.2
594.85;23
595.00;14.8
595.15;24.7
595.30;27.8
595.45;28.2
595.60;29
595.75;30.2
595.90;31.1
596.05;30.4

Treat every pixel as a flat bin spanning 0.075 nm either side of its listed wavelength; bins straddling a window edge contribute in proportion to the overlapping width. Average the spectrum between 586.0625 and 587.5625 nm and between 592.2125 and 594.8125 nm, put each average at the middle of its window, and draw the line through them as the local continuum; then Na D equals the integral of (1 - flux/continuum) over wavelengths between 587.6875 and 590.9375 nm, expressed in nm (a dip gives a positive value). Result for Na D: 0.33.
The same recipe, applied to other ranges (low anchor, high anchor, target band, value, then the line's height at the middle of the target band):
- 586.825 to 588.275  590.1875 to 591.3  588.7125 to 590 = 0.43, 32.7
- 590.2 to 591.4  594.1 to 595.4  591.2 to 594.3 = -0.13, 30.1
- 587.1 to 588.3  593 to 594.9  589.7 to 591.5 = 0.06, 32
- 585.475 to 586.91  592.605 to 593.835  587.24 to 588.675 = -0.07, 33.1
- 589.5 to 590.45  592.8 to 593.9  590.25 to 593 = -0.37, 28.1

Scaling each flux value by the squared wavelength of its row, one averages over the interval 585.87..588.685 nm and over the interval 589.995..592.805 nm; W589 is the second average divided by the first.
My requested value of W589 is 0.96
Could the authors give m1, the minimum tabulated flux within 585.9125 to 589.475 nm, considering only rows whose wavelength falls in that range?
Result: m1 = 17.4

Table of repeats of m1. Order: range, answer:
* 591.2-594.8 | 28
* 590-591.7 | 27.1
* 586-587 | 29.2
